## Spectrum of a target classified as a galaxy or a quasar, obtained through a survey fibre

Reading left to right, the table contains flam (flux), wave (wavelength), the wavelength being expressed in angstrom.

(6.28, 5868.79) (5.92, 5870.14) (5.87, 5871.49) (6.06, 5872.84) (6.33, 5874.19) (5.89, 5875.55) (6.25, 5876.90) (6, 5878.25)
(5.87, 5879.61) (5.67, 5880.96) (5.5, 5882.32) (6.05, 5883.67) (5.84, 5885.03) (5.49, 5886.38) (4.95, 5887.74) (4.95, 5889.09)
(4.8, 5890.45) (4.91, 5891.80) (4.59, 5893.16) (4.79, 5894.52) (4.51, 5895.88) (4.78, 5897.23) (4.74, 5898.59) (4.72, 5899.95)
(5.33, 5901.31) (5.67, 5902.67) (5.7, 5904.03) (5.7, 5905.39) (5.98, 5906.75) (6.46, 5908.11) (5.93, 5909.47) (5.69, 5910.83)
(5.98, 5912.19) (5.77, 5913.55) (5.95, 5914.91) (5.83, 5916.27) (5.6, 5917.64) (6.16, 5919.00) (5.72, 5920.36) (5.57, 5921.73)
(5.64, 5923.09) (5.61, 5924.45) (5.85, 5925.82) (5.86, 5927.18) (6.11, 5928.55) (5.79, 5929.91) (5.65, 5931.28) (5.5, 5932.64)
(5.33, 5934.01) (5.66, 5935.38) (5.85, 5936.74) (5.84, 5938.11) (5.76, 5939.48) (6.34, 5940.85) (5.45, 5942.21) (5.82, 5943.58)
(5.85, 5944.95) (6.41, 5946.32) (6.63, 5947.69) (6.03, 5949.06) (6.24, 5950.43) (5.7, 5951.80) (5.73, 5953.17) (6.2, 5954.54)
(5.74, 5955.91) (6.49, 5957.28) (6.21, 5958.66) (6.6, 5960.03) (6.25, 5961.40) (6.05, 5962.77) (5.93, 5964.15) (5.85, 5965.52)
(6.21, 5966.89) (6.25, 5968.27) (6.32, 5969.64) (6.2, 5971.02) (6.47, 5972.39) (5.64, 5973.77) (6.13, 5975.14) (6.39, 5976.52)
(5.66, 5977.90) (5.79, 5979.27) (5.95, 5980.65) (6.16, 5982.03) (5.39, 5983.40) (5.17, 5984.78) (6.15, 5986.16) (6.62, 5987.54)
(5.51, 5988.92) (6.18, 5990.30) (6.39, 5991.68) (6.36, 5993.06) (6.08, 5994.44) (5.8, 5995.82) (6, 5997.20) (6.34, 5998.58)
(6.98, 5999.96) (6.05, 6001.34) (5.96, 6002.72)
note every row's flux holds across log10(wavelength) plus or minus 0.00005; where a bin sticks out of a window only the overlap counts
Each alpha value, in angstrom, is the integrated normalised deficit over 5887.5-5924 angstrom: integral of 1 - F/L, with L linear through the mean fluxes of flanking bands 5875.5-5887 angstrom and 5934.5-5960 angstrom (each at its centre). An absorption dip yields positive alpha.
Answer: 2.9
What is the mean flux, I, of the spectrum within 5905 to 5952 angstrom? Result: 5.87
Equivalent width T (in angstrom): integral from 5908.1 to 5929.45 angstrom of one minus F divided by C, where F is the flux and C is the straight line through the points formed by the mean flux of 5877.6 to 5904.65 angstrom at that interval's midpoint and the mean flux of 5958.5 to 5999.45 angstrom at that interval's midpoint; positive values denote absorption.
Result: -1.3 angstrom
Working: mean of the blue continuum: 5.24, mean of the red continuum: 6.07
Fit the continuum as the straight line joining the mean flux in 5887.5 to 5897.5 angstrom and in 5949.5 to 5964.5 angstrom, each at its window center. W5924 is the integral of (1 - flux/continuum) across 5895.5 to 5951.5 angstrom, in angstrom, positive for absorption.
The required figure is -3.39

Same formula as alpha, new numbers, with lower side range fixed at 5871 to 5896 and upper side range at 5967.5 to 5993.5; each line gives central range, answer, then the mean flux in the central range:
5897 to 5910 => 0.2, 5.52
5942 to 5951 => -0.4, 6.09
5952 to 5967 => -0.4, 6.1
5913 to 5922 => -0.2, 5.81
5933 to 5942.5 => 0.1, 5.75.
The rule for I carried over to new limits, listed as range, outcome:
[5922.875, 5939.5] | 5.73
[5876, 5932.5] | 5.56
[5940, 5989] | 6.05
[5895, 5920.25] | 5.58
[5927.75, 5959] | 5.92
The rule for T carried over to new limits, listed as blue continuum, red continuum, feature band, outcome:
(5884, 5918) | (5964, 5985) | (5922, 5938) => -0.25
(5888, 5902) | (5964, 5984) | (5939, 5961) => -1.63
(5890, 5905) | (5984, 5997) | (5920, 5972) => -4.13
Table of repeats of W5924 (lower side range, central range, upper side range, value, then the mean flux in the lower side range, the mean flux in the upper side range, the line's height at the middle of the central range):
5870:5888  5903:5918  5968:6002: 0.12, 5.85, 6.08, 5.92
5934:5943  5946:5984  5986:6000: -0.74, 5.78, 6.19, 5.98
